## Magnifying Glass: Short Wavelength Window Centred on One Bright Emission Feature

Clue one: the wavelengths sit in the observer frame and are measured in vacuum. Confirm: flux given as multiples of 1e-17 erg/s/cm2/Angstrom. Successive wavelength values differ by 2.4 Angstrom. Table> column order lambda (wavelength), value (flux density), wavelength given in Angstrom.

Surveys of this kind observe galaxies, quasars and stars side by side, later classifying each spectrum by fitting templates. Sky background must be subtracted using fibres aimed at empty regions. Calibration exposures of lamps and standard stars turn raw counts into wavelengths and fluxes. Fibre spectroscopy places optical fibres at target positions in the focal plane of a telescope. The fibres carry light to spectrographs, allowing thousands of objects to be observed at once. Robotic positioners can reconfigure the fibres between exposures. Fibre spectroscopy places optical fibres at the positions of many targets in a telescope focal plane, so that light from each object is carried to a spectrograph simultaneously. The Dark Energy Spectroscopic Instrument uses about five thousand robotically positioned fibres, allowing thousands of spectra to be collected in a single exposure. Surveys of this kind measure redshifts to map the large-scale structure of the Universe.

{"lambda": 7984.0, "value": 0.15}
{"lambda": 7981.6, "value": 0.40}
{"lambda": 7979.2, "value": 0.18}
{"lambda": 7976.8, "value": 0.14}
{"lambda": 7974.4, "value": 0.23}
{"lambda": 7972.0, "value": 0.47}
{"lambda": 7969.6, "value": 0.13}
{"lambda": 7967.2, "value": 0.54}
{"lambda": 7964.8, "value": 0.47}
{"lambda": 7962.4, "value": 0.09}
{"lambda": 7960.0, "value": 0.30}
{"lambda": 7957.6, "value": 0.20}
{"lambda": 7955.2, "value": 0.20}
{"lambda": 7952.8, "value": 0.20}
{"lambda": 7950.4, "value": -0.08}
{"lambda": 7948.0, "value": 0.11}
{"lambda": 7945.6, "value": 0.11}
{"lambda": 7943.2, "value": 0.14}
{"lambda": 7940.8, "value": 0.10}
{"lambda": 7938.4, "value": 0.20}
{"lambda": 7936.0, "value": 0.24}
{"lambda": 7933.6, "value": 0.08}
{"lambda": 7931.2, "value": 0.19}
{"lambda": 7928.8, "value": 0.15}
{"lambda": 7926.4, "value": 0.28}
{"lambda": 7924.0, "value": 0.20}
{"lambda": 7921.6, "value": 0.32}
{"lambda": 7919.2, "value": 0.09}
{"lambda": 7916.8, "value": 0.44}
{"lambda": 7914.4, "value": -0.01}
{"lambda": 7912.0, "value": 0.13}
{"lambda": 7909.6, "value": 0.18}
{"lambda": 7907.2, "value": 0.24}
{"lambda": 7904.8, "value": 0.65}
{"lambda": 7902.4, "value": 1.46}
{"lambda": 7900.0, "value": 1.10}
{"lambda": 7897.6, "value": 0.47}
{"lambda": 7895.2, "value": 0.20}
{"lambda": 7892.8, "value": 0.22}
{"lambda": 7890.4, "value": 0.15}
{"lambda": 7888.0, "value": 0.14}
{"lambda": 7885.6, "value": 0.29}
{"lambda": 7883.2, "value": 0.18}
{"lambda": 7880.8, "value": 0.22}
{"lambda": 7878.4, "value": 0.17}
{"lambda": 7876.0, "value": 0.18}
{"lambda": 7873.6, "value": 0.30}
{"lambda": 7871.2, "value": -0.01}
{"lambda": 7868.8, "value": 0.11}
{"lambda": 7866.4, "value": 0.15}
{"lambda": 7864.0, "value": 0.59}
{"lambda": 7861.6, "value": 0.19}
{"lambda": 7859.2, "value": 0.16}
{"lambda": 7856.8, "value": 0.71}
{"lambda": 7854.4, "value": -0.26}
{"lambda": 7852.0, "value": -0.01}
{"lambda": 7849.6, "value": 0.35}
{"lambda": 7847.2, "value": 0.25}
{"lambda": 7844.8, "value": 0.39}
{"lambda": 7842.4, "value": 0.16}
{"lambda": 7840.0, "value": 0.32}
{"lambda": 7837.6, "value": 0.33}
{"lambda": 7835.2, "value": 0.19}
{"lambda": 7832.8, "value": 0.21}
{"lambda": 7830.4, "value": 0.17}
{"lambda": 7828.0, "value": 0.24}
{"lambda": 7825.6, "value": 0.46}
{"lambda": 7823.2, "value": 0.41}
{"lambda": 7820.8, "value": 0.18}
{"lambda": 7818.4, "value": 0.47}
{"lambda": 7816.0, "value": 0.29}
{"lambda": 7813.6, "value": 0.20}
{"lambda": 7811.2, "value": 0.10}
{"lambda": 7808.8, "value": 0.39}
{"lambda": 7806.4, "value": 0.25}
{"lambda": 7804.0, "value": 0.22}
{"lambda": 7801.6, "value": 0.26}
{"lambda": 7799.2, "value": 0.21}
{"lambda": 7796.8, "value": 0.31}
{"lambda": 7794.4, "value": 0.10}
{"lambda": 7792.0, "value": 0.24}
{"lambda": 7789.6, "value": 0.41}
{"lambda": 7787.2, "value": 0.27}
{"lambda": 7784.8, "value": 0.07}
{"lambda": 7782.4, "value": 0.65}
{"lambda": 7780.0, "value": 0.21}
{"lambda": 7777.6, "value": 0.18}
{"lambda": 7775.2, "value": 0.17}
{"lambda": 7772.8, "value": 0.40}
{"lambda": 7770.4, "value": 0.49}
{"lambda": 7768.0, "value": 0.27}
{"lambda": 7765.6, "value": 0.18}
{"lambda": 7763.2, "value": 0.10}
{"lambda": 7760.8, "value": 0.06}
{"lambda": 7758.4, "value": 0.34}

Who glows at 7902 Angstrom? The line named H-beta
